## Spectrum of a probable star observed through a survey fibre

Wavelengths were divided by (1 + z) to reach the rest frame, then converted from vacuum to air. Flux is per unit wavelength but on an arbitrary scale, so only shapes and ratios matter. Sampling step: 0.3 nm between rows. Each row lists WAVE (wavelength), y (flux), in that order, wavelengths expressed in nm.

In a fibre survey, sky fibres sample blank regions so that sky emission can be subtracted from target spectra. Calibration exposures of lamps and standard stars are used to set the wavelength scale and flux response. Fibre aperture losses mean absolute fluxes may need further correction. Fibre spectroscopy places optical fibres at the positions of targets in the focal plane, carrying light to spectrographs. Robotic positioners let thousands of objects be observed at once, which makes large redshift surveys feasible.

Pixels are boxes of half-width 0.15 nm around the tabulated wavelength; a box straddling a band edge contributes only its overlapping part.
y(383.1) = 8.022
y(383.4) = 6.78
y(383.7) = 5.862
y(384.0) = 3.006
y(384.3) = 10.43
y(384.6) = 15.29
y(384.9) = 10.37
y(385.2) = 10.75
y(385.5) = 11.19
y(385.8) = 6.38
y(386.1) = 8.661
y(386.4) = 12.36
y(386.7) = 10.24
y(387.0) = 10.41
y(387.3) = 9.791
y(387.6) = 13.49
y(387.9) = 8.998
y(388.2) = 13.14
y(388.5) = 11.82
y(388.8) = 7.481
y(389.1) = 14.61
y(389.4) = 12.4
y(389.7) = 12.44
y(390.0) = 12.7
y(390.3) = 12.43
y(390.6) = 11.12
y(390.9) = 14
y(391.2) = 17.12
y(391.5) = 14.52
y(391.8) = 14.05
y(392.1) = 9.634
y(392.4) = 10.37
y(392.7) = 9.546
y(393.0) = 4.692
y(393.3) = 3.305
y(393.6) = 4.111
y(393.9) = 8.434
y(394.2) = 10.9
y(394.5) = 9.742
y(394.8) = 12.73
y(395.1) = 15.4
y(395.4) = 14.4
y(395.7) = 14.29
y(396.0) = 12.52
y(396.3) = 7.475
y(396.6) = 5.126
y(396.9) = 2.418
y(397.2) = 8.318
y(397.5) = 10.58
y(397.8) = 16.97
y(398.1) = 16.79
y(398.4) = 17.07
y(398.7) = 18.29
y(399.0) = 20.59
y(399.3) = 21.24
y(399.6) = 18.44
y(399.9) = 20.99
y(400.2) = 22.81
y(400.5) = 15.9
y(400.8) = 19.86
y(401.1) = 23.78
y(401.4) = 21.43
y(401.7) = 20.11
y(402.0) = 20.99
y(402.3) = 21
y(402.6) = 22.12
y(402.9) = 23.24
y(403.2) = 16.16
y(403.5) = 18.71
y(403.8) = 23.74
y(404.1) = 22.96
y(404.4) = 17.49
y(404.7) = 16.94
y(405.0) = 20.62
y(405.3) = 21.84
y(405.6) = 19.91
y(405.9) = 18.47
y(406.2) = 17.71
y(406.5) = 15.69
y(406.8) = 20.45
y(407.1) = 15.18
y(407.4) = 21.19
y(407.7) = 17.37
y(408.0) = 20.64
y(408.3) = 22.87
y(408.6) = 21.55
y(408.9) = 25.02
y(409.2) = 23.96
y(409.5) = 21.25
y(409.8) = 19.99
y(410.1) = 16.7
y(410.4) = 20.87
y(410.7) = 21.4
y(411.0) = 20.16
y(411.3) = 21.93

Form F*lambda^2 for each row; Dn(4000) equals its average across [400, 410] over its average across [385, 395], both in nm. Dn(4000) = 2.0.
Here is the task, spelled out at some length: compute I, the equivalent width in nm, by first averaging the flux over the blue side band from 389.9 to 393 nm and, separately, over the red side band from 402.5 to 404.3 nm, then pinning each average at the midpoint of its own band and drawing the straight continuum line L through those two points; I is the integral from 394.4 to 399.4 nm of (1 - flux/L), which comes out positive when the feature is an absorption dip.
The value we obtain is 0.98 nm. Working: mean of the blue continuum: 12.2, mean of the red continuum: 21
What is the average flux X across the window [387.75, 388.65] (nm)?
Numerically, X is 11.3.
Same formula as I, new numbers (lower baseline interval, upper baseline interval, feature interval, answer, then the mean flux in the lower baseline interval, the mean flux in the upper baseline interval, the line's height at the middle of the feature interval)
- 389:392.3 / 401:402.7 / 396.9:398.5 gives 0.496 nm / 13.1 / 21.5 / 18.4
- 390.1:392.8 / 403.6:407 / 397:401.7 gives -0.407 nm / 12.6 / 19.5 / 16.6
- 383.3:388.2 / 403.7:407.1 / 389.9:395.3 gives 0.892 nm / 9.76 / 19.4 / 13.1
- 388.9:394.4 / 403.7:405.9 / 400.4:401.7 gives -0.205 nm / 10.9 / 20.3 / 17.6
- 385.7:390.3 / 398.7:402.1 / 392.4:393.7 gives 0.769 nm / 11.1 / 20.5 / 14.9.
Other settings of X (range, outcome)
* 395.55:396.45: 11.4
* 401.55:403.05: 21.5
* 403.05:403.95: 19.5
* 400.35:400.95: 17.9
